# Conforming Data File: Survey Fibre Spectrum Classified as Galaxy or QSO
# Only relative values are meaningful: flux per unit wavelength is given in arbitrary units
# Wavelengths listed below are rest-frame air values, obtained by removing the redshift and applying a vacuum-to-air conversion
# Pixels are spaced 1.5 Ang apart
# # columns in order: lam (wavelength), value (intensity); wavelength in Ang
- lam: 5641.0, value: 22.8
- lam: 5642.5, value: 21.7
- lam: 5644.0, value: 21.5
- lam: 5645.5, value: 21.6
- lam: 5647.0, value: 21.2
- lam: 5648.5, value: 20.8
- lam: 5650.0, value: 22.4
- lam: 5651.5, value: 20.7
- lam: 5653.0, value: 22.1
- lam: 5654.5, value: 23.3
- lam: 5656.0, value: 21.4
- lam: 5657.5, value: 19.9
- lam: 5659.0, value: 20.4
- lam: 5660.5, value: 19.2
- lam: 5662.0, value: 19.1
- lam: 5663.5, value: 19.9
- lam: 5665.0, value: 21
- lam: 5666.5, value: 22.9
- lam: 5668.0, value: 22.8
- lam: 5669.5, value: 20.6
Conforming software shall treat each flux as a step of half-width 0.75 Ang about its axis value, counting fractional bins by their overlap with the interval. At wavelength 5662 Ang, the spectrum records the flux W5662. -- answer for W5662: 19.1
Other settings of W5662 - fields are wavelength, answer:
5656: 21.4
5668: 22.8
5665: 21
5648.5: 20.8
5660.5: 19.2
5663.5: 19.9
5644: 21.5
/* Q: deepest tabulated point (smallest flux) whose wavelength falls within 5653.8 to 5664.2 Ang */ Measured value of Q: 19.1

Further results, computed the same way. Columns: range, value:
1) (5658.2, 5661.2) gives 19.2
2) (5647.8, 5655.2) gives 20.7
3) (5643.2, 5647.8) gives 21.2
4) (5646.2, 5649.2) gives 20.8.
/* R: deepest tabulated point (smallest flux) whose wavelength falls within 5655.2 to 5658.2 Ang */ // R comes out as 19.9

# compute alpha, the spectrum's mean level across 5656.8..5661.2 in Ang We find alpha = 19.8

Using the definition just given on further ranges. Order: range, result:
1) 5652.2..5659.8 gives 21.4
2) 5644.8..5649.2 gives 21.2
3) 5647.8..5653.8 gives 21.5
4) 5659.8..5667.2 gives 20.4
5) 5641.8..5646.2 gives 21.6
